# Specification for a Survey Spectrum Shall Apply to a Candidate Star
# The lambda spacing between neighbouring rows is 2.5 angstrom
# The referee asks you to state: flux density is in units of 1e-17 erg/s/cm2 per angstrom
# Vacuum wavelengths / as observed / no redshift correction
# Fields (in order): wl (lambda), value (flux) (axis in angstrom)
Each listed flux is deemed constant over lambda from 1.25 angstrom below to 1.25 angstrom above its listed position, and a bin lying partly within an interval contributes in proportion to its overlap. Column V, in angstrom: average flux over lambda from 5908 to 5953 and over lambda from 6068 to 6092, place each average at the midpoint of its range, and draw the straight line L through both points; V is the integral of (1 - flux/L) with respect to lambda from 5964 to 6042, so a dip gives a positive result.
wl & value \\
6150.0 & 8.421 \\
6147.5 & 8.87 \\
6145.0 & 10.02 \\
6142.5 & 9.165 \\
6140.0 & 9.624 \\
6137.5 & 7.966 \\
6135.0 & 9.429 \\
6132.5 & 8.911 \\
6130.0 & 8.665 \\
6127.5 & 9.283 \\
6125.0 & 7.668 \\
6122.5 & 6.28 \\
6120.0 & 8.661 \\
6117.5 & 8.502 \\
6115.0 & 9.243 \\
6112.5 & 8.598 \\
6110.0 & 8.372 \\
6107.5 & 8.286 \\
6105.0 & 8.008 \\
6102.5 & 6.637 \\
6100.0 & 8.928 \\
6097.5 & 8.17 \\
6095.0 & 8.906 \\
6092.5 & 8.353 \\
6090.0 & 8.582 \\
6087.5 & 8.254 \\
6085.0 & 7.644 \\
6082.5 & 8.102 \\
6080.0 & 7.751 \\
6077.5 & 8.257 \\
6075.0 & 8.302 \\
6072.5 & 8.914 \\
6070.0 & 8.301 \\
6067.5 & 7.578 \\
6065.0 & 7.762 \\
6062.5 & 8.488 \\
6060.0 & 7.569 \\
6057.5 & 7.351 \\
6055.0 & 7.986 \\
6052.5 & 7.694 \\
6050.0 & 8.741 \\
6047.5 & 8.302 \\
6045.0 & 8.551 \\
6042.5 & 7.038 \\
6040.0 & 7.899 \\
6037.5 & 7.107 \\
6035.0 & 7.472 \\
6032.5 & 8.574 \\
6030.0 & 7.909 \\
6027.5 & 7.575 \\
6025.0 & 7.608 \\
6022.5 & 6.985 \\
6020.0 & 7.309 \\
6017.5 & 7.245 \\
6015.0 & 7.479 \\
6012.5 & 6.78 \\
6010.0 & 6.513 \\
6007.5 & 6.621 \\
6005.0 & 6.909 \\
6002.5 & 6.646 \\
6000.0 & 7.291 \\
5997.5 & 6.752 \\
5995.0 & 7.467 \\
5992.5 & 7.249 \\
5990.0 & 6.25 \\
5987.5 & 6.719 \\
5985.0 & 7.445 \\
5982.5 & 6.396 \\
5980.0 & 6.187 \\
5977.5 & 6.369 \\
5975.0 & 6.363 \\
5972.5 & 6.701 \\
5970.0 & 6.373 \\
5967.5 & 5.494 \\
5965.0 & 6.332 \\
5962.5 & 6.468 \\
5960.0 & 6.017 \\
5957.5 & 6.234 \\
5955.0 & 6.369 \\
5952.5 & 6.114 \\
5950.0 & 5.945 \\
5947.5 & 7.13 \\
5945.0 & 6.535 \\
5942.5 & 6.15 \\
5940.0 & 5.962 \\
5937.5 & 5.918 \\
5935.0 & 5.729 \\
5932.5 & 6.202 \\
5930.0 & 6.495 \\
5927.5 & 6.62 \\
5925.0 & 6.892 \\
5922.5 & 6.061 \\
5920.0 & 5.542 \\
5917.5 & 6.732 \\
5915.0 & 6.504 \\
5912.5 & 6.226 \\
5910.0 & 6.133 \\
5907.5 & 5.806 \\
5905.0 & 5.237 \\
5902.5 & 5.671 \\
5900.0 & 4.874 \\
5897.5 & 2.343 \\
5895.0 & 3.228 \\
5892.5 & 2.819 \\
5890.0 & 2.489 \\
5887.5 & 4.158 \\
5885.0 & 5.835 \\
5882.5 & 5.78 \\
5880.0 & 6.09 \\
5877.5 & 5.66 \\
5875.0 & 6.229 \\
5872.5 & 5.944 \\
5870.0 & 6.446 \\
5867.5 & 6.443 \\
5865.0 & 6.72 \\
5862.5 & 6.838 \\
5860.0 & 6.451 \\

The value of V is 2.7 angstrom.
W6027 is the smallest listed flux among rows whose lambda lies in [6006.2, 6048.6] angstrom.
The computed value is 6.513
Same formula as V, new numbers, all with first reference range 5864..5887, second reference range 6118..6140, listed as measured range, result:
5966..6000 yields 2.16 angstrom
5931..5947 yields 1.24 angstrom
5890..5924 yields 6.89 angstrom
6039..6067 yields -0.77 angstrom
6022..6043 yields -0.24 angstrom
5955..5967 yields 1.11 angstrom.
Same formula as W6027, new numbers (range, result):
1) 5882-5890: 2.489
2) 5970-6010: 6.187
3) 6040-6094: 7.038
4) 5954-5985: 5.494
